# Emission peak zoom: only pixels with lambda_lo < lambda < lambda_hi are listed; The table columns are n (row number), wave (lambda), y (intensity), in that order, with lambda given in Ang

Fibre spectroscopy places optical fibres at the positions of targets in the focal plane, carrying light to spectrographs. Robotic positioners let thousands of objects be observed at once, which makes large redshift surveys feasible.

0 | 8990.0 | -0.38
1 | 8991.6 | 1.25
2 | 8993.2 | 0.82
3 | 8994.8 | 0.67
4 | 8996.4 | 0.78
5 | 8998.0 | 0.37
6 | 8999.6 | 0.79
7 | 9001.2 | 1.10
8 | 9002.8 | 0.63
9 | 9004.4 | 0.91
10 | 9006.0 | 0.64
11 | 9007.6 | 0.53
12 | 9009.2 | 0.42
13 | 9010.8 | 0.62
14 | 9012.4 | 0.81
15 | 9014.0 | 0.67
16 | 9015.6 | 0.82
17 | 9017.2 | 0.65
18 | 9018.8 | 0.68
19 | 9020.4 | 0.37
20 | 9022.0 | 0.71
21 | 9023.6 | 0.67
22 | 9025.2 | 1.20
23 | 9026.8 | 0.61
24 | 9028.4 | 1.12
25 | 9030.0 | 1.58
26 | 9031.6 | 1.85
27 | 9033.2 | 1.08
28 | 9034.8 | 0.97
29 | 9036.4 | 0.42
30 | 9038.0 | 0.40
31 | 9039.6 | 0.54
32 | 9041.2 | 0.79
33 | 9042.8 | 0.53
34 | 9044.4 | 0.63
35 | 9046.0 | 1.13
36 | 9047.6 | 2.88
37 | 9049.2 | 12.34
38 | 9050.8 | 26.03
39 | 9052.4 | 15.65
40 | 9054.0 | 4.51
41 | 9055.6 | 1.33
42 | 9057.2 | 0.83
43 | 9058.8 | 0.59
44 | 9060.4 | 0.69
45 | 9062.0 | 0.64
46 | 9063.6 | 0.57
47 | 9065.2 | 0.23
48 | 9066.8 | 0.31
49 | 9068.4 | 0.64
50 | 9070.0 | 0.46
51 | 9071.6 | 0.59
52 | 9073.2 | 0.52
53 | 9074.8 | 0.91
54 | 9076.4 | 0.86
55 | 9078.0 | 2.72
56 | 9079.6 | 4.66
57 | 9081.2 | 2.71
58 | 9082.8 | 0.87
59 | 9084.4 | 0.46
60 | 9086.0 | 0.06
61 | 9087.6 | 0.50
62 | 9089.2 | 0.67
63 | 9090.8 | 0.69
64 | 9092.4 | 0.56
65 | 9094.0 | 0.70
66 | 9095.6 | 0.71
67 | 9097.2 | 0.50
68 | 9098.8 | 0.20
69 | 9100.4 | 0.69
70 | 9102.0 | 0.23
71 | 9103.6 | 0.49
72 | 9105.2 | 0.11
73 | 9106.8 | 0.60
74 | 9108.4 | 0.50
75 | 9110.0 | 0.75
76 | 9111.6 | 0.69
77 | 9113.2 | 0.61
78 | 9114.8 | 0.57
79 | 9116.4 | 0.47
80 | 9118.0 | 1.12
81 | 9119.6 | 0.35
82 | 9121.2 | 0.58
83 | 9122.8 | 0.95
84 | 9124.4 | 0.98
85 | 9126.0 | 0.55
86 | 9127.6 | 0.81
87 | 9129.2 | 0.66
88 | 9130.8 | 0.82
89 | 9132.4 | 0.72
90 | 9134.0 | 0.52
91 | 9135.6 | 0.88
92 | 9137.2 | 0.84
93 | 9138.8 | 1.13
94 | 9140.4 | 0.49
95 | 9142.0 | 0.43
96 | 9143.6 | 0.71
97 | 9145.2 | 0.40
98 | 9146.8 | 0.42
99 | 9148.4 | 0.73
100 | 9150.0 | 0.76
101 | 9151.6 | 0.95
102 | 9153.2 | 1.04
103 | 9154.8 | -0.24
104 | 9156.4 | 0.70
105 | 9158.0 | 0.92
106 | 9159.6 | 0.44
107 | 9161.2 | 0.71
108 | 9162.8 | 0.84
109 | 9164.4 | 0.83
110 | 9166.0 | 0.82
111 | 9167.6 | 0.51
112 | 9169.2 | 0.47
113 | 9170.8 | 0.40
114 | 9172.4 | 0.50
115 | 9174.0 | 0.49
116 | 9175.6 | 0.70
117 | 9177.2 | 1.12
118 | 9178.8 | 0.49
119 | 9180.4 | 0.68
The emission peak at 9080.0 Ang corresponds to [N II] 6583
